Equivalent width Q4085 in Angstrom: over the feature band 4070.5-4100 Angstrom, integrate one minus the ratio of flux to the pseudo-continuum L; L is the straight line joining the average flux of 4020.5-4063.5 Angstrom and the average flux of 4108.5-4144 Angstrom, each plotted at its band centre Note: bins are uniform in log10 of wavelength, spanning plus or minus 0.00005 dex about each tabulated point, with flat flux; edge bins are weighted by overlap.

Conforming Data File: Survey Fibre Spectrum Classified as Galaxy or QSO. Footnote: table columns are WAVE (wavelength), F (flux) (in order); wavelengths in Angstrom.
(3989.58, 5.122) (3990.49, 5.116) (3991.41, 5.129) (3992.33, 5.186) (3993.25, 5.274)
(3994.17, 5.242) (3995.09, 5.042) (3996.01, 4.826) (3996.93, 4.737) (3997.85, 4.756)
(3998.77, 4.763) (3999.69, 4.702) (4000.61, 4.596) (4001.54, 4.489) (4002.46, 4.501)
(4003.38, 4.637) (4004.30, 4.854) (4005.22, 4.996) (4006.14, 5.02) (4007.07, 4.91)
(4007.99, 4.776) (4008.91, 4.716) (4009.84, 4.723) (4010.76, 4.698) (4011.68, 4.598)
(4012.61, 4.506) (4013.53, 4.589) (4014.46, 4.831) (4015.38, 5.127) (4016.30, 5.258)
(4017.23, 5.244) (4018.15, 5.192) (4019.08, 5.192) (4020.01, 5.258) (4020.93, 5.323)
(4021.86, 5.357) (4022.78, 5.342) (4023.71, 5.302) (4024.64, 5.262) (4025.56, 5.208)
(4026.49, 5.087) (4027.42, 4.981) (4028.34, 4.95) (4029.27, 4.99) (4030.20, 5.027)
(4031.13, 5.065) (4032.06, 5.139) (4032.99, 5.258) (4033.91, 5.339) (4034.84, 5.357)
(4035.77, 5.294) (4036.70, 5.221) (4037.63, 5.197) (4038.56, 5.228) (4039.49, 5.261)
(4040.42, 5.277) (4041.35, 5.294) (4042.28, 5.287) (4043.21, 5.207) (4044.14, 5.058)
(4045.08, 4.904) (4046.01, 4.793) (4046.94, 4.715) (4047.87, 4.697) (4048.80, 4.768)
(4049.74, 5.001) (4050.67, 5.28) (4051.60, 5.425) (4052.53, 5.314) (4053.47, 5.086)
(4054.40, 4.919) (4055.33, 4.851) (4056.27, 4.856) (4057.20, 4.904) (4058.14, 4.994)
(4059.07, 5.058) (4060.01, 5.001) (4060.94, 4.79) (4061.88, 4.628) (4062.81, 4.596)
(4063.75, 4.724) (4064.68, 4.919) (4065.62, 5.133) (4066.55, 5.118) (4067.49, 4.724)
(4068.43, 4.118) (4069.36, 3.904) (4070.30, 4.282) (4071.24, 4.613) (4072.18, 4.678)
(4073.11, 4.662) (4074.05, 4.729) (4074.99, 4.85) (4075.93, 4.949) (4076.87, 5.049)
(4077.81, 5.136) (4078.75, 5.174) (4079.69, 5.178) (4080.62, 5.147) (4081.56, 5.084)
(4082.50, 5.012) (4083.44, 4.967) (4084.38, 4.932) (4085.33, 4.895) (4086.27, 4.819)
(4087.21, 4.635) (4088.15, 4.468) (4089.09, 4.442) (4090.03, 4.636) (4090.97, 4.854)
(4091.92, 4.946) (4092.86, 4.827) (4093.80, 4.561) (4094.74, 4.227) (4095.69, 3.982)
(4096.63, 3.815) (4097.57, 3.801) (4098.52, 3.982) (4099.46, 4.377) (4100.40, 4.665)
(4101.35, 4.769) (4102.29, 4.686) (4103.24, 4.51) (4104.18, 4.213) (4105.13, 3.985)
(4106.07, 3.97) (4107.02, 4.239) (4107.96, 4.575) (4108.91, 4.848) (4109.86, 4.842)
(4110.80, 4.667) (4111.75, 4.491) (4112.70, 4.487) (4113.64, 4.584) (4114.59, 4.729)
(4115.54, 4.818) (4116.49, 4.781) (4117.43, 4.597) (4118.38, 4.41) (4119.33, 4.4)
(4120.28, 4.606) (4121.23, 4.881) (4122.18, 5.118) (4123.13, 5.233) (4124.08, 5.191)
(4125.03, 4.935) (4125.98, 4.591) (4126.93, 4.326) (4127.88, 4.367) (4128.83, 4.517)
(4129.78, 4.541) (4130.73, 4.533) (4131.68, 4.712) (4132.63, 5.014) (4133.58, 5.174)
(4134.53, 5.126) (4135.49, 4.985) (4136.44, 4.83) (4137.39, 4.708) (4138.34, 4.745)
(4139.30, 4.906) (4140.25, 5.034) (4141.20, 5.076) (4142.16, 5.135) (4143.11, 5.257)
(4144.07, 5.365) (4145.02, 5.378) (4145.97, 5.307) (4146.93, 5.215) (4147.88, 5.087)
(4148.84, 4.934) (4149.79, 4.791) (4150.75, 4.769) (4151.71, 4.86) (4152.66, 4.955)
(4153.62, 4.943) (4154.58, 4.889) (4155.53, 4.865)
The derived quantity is 1.5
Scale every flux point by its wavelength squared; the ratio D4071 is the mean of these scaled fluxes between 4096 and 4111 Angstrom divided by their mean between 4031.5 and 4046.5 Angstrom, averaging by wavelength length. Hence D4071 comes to 0.87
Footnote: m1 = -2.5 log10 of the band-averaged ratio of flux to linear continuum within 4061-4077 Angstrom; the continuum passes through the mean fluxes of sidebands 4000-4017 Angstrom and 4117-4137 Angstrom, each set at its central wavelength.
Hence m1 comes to 0.020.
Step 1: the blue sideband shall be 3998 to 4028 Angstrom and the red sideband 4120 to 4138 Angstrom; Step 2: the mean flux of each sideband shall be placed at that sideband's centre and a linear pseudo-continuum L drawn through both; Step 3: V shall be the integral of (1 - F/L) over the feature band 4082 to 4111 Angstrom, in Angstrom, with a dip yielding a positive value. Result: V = 2.0 Angstrom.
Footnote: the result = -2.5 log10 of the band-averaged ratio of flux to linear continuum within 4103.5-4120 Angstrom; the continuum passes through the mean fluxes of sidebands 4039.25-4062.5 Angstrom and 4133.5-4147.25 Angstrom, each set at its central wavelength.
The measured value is 0.124 mag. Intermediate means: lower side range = 5.01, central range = 4.51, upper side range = 5.08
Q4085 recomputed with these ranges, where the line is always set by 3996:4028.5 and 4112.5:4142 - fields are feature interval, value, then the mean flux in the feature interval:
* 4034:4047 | -0.7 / 5.17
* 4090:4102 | 1.0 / 4.42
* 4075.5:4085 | -0.4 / 5.06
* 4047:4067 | -0.3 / 4.95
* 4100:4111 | 0.7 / 4.49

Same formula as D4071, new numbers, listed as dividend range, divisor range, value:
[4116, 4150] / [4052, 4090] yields 1.04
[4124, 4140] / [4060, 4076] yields 1.05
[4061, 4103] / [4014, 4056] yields 0.93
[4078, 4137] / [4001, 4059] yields 0.96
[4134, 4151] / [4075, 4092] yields 1.06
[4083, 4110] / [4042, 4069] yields 0.93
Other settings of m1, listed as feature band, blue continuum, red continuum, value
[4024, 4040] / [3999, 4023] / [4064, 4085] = -0.06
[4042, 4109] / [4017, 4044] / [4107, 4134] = 0.05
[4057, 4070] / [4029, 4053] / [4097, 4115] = 0.03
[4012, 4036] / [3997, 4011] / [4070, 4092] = -0.08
